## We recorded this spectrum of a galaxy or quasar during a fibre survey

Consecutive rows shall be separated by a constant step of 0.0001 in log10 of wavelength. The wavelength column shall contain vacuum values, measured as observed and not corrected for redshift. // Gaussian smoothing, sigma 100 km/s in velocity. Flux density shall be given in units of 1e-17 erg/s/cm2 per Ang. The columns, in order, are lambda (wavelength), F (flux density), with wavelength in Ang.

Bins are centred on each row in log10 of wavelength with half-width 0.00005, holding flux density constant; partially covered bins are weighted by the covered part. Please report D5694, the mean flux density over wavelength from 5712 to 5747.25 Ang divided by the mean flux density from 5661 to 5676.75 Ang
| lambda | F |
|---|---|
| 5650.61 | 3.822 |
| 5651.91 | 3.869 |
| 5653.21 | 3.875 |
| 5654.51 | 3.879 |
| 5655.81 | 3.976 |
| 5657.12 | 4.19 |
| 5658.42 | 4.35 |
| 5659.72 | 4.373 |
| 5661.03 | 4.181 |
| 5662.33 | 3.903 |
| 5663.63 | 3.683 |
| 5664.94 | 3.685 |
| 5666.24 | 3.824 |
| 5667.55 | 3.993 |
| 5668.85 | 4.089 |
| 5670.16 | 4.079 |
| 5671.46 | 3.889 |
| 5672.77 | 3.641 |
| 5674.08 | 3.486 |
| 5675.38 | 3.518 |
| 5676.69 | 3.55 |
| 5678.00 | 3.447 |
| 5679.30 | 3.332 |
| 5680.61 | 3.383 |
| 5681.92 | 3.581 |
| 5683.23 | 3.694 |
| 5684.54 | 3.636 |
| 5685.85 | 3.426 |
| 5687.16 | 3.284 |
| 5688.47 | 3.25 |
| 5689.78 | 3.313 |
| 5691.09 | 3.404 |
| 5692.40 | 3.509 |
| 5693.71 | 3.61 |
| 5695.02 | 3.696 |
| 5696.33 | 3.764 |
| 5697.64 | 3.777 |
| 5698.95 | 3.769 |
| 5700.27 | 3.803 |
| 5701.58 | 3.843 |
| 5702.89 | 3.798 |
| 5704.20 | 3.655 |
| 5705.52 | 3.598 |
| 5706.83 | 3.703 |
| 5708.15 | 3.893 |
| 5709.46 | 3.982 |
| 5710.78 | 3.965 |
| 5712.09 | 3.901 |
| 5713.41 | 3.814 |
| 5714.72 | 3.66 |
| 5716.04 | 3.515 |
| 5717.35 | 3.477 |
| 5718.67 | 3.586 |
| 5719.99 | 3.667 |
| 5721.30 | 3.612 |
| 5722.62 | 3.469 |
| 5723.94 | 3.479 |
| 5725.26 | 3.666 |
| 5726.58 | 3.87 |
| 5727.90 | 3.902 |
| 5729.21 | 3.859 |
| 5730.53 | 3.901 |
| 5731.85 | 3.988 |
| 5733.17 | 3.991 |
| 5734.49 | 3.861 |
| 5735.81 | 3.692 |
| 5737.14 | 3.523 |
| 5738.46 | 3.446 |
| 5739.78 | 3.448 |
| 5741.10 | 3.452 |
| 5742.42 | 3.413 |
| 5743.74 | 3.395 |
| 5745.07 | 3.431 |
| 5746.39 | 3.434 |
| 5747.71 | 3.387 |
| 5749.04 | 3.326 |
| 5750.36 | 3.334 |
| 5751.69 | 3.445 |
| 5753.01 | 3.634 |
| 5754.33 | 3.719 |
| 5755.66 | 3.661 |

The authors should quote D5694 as 0.96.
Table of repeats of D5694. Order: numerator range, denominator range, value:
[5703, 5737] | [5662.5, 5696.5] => 1.04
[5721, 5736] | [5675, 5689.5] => 1.09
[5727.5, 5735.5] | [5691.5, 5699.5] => 1.06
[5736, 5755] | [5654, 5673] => 0.87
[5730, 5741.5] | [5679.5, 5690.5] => 1.08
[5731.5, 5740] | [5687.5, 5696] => 1.07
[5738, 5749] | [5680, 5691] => 0.99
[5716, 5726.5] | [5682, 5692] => 1.04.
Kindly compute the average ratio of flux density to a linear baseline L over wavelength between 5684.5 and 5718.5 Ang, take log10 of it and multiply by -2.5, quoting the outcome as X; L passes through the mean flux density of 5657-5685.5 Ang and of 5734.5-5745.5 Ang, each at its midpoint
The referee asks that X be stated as 0.000 mag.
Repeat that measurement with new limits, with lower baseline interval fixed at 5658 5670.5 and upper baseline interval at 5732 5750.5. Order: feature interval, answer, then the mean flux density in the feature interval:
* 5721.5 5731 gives -0.03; 3.73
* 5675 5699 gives 0.10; 3.52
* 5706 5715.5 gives -0.03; 3.84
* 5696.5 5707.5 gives 0.01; 3.74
